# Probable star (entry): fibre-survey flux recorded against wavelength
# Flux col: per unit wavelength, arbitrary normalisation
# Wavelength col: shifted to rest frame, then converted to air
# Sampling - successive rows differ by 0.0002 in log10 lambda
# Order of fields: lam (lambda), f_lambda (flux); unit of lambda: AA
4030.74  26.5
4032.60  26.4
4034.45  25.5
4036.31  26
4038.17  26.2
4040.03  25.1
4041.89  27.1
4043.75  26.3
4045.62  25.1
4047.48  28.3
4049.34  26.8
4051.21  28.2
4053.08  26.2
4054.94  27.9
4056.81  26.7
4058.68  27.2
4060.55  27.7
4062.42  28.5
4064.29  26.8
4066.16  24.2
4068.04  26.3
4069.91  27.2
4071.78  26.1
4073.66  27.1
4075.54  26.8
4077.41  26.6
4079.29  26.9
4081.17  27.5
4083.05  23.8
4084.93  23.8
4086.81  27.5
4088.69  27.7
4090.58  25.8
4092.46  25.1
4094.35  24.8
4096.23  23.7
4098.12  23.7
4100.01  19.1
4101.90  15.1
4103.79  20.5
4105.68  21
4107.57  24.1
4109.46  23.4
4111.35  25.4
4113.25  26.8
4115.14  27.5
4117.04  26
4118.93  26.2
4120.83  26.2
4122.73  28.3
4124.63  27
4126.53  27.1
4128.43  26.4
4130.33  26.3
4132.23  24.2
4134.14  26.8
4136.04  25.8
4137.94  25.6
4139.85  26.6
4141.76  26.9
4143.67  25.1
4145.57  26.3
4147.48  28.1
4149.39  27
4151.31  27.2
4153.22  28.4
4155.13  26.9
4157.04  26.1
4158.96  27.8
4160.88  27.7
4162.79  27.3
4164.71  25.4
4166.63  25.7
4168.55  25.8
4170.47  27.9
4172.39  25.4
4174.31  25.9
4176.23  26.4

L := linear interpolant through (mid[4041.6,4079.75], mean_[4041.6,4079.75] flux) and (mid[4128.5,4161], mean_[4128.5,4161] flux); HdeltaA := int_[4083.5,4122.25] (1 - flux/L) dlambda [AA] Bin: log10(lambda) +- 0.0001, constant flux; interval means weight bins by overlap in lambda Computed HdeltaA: 3.6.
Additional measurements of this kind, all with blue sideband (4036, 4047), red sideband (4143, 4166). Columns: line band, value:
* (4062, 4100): 0.8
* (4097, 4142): 3.2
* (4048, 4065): -0.8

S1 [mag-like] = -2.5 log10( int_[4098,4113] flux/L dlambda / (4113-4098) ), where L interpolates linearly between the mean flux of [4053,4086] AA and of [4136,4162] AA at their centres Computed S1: 0.23 mag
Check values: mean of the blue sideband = 26.5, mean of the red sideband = 26.9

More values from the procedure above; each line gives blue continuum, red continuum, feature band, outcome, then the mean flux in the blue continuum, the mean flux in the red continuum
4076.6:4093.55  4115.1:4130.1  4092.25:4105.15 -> 0.22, 26.1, 26.8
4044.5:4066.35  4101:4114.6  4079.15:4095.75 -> -0.06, 27.1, 22.5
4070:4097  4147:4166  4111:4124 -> -0.01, 26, 27.1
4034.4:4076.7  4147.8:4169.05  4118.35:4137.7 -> 0.02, 26.7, 26.9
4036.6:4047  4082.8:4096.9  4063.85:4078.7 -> -0.03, 26.1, 25.4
